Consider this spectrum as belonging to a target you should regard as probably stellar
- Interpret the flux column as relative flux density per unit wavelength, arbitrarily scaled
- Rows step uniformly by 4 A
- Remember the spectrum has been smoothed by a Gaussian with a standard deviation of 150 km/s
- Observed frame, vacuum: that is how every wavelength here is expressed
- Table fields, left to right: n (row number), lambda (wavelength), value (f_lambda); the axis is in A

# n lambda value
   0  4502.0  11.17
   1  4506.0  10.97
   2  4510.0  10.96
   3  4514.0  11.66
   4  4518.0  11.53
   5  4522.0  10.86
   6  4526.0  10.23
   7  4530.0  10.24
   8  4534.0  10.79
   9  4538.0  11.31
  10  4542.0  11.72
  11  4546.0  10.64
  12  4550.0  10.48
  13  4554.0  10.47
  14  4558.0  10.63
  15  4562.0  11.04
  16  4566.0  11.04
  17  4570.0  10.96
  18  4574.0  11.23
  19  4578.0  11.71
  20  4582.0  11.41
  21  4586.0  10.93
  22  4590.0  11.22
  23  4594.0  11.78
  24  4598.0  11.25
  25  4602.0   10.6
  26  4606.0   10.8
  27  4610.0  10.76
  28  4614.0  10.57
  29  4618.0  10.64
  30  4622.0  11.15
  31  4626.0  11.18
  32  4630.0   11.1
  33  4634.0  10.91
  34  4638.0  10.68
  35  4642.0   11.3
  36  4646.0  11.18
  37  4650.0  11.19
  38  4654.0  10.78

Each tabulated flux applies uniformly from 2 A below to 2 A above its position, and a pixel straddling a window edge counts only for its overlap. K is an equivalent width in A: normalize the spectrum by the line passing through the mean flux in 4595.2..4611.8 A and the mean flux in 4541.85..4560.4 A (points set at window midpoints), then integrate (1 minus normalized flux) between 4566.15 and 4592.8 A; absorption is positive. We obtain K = -1.1 A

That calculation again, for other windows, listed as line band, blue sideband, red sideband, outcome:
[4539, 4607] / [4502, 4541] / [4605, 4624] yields -1.19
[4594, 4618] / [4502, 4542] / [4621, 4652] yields 0.43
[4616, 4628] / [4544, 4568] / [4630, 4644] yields -0.06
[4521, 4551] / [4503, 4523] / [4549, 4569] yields 0.52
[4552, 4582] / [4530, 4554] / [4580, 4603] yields 0.05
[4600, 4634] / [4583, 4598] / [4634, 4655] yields 0.96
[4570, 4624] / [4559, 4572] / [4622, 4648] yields -0.27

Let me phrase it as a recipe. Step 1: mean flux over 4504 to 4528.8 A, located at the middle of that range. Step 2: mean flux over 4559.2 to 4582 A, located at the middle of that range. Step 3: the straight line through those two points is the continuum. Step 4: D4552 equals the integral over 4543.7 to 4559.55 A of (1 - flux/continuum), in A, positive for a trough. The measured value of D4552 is 0.79 A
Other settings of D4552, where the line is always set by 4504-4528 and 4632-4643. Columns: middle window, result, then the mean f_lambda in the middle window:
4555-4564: 0.17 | 10.8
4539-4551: -0.01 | 11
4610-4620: 0.29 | 10.6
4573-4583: -0.45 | 11.5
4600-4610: 0.23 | 10.7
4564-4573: -0.03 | 11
